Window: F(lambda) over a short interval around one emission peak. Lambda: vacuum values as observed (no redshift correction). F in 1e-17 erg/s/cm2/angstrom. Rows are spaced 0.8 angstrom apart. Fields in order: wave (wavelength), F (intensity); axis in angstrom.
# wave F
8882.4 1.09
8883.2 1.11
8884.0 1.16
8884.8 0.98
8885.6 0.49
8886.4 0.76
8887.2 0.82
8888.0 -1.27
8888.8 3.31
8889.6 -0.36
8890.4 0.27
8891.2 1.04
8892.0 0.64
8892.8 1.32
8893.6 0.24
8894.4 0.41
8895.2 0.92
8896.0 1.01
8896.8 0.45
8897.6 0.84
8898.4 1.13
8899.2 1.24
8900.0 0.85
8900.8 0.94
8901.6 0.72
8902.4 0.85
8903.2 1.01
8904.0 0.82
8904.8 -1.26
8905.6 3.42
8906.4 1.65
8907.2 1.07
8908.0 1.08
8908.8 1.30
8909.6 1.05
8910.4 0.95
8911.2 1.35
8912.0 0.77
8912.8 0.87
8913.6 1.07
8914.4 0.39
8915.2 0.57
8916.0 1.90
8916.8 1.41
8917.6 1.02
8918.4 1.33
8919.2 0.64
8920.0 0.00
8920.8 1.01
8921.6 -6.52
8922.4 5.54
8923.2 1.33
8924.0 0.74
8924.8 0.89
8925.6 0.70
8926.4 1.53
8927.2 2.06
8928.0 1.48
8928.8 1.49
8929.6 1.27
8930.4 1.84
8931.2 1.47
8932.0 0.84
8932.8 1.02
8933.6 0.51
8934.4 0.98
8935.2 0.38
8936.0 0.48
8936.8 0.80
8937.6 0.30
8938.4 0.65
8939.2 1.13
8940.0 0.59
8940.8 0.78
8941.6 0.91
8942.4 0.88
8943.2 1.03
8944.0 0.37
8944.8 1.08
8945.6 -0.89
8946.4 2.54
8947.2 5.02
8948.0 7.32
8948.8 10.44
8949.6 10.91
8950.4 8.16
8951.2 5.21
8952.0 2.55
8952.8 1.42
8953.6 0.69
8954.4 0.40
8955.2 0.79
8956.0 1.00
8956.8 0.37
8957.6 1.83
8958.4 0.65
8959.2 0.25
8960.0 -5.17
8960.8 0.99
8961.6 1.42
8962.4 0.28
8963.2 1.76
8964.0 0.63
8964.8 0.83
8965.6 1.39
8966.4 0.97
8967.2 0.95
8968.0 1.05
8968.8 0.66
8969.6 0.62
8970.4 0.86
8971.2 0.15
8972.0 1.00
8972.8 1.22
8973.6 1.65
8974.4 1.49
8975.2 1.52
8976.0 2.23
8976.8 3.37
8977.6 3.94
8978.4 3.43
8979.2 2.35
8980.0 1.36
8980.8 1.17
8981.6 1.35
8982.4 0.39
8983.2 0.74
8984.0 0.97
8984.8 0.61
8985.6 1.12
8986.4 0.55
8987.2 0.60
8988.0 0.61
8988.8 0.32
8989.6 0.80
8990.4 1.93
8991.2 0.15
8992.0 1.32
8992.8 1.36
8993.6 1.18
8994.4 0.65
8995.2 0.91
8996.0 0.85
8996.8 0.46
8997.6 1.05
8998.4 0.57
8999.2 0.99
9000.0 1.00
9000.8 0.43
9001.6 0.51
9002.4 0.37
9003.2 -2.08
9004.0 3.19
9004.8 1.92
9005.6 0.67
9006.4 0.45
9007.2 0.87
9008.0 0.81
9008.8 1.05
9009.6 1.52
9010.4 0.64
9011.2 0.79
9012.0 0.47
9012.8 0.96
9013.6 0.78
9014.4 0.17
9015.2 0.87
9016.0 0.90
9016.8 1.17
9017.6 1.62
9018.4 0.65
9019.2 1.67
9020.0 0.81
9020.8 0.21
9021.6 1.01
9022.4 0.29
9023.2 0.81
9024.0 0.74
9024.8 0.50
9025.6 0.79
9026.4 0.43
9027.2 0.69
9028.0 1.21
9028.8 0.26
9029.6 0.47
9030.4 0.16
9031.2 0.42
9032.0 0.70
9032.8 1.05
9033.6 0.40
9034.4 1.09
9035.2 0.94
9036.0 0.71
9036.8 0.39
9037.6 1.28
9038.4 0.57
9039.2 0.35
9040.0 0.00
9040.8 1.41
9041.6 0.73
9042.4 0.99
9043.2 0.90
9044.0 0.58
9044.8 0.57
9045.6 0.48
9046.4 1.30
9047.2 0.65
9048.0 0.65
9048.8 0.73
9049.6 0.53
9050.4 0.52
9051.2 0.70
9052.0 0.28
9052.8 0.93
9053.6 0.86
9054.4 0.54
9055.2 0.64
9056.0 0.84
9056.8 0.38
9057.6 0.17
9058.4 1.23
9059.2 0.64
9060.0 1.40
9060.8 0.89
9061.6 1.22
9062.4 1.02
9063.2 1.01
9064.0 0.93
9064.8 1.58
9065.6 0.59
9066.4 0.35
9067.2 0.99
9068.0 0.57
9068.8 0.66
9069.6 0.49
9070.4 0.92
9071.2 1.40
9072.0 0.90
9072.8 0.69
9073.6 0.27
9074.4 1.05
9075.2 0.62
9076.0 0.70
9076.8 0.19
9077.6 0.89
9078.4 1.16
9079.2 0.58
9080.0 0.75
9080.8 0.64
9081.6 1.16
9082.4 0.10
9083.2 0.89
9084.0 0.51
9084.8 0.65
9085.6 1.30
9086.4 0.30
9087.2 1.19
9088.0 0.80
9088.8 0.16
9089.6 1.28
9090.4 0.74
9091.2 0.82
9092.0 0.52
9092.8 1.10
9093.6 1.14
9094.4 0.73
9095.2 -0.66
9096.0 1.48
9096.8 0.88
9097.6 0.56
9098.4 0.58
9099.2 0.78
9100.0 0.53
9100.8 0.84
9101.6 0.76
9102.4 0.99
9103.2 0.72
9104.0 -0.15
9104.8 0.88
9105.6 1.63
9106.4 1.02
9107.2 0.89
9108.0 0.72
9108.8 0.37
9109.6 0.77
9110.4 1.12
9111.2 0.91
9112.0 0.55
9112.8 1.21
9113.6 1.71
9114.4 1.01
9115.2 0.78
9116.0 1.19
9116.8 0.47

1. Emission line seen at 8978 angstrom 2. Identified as [N II] 6583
